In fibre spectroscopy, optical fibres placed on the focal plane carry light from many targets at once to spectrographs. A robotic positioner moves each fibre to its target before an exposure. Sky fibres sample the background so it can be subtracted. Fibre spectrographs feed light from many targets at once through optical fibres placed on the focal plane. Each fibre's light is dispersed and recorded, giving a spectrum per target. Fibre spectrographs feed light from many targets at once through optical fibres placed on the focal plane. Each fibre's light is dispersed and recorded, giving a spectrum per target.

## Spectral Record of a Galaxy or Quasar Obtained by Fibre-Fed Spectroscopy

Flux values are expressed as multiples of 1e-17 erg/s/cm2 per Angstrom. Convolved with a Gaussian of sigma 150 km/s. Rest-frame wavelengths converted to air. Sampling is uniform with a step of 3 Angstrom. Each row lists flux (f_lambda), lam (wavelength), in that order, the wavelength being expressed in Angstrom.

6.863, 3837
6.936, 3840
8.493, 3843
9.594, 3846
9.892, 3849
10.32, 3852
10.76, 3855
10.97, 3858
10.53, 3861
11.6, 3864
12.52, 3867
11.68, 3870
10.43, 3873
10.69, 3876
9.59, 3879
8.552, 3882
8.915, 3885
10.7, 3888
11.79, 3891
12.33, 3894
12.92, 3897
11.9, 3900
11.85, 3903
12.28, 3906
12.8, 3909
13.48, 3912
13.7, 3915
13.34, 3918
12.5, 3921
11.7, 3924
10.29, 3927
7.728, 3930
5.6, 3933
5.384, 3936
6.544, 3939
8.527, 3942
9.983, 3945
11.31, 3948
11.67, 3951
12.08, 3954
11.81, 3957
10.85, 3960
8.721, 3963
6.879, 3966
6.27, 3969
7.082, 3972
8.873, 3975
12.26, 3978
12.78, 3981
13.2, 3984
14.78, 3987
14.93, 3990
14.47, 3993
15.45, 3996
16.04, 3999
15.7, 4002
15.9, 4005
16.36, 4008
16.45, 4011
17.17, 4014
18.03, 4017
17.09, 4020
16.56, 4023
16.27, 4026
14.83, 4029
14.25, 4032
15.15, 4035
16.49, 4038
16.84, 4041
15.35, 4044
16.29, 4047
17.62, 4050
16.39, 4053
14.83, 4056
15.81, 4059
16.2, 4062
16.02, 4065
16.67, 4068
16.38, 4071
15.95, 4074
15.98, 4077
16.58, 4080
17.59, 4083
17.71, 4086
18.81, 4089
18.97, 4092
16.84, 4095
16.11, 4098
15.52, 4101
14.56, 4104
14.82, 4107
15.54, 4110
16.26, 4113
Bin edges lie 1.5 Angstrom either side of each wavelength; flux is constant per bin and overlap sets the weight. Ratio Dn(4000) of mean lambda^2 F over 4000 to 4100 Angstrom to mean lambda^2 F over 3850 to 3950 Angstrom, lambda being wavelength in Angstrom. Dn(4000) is 1.66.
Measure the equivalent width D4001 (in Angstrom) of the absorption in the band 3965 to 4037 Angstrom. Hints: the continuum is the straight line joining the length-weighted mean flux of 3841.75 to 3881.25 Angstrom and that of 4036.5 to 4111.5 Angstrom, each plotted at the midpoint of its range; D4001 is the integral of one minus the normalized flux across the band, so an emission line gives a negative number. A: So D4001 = 1.8 Angstrom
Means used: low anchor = 10.5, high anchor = 16.4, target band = 14.1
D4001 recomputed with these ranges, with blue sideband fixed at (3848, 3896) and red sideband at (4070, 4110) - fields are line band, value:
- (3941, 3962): 3.2 Angstrom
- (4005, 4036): -3.2 Angstrom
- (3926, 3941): 6.4 Angstrom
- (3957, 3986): 7.7 Angstrom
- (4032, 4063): -1.2 Angstrom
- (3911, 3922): -1.3 Angstrom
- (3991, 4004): -1.2 Angstrom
